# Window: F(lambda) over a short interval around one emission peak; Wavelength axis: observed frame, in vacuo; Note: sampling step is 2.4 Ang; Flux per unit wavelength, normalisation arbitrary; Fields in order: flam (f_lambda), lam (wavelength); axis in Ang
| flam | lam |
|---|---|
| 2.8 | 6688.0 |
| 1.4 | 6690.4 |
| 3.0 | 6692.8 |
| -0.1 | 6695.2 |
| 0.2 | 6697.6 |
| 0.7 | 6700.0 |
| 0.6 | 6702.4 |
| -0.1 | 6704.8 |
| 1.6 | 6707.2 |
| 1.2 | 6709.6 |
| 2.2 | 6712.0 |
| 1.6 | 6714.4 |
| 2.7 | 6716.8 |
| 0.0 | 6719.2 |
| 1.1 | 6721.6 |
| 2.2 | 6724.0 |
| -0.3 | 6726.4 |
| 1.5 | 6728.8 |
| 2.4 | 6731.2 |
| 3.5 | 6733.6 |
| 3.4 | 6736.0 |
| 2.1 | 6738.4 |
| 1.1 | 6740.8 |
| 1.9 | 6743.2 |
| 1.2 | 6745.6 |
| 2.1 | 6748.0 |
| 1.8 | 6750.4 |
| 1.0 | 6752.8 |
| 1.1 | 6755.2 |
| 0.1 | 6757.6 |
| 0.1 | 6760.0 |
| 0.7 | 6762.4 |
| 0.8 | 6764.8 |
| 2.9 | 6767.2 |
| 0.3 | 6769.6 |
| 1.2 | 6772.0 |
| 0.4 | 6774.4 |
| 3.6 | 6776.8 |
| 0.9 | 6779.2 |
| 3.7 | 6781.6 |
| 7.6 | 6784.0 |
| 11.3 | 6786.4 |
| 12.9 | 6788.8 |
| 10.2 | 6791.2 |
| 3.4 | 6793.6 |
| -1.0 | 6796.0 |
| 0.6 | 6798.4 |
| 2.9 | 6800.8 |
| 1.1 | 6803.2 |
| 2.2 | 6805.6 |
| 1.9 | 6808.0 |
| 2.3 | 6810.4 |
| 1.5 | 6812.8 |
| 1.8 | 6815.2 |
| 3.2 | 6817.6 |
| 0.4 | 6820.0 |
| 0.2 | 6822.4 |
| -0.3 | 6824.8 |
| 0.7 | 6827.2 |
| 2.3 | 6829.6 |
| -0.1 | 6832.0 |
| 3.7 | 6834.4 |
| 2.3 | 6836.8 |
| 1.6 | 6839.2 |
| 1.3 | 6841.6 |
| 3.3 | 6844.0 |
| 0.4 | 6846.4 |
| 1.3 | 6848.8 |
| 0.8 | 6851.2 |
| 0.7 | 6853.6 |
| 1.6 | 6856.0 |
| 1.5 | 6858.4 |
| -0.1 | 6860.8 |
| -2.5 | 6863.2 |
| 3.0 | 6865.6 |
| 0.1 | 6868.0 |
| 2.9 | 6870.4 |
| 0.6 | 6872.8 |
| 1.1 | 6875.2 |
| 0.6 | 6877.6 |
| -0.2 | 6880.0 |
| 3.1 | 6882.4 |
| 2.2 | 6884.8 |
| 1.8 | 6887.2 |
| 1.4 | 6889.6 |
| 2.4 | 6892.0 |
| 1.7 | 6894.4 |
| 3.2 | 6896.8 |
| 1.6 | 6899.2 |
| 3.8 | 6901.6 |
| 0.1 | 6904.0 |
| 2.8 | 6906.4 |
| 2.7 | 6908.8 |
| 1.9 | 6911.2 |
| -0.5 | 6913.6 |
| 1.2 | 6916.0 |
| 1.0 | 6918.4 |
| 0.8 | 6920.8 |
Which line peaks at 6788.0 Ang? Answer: [O II] 3727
